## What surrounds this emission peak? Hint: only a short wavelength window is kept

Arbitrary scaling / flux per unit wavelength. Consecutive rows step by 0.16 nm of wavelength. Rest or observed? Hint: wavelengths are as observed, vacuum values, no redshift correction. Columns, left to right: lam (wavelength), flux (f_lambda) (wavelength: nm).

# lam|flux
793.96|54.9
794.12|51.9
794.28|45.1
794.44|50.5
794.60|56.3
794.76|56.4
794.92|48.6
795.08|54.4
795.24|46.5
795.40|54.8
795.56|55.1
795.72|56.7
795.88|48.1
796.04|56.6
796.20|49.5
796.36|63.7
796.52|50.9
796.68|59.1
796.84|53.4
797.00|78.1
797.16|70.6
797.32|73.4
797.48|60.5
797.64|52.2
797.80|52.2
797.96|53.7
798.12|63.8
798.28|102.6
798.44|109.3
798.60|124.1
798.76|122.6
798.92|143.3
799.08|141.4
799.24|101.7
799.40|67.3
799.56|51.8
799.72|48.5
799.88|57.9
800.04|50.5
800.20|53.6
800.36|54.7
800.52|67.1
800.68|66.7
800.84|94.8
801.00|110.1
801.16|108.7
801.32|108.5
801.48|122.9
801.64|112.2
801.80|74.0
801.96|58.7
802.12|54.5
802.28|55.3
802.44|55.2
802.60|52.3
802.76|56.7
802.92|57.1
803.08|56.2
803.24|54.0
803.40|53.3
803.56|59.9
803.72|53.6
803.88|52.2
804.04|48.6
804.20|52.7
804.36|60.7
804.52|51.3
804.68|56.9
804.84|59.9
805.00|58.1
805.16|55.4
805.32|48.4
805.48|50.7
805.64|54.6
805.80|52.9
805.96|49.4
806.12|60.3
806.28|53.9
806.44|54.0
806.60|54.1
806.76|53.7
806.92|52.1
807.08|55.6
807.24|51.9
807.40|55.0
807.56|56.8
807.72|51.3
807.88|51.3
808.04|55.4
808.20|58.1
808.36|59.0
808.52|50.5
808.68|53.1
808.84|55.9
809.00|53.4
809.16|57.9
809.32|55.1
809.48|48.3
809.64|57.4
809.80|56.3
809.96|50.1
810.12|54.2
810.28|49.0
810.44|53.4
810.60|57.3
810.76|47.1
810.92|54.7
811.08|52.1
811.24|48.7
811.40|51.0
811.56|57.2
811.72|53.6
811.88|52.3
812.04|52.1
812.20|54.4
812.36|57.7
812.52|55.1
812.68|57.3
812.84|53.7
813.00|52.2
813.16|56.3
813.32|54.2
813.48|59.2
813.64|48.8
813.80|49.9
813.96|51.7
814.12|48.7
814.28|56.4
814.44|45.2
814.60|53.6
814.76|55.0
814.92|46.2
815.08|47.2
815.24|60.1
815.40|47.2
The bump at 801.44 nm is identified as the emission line [N II] 6583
